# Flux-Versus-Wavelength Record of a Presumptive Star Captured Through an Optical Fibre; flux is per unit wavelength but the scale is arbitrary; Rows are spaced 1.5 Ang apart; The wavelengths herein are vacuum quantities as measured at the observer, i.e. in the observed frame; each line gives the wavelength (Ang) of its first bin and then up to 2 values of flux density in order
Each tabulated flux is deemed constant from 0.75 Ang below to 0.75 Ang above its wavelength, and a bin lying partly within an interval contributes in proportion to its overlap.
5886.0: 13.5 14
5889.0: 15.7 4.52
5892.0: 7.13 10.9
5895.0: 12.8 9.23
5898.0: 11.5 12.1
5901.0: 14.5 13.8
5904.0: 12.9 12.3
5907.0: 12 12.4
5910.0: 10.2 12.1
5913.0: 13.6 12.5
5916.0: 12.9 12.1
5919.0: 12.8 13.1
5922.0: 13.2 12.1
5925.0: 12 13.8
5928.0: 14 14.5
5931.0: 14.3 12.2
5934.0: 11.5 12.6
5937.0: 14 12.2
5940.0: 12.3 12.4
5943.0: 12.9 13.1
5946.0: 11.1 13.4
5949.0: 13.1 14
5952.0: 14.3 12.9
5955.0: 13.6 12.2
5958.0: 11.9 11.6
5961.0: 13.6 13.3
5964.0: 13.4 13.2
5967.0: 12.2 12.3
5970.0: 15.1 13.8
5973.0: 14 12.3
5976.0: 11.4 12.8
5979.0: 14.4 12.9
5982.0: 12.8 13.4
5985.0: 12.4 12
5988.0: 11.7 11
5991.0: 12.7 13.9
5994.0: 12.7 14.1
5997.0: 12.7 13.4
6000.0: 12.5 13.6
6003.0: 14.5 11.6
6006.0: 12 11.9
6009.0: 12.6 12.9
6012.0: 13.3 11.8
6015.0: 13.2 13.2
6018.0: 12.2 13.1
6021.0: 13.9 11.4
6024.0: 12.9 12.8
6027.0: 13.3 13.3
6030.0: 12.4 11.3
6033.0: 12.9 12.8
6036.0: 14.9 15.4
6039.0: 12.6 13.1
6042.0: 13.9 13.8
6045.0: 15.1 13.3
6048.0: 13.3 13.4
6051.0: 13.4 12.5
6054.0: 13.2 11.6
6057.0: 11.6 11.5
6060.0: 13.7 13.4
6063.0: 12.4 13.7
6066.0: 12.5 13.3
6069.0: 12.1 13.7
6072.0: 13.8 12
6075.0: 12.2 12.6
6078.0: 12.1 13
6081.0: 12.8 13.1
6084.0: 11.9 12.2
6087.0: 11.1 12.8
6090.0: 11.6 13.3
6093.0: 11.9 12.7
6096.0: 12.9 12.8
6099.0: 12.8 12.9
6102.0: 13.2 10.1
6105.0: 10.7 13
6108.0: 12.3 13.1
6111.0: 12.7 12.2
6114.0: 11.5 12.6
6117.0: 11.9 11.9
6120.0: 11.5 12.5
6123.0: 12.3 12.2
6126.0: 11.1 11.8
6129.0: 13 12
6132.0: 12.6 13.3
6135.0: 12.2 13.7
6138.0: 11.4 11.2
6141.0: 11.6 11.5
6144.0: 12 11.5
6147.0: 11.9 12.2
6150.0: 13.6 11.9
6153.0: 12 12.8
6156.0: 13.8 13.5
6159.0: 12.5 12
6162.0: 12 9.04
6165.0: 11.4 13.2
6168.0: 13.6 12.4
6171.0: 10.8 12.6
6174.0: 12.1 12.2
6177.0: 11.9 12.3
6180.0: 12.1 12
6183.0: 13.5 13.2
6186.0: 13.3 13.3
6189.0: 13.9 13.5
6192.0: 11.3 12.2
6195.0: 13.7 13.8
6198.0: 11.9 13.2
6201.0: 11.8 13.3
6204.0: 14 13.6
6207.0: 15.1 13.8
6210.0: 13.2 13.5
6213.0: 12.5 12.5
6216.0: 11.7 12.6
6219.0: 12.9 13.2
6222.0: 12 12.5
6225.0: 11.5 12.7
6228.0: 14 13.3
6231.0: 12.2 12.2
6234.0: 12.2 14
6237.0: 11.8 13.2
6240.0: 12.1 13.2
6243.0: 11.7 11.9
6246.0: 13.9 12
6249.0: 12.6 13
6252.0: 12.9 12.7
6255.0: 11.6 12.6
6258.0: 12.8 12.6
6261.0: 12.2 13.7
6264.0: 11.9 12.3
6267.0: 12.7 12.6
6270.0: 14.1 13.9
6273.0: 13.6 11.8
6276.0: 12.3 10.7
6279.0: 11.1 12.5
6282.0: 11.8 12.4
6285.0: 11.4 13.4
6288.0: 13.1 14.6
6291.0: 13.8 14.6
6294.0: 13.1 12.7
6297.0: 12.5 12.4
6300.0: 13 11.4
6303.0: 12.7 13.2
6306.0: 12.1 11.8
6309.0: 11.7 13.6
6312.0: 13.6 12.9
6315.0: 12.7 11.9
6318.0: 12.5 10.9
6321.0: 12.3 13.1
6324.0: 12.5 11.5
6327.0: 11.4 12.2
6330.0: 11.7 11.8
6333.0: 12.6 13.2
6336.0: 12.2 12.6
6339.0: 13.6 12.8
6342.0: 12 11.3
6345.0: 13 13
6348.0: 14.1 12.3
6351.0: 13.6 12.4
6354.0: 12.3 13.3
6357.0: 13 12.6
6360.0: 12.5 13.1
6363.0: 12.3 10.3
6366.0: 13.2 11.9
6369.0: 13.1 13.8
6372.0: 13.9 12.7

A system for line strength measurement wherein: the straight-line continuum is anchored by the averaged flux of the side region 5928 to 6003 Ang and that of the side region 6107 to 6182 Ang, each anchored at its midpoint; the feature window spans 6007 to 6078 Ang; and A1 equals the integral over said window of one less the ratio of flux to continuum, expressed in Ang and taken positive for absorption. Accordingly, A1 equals -1.8 Ang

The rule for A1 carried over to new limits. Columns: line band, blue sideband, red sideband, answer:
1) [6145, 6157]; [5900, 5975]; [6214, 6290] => 0.2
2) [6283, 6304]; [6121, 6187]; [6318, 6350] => -1.0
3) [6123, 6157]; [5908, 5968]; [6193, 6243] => 1.6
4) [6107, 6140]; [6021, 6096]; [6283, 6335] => 1.4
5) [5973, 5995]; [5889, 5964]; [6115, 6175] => -0.5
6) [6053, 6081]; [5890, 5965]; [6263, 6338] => -0.5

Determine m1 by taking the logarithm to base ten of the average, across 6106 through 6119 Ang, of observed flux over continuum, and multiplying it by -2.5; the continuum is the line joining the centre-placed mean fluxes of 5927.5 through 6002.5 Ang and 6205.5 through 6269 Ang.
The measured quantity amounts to 0.04 mag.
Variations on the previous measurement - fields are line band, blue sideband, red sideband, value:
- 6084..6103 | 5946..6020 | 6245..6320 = 0.029 mag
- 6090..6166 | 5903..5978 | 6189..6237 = 0.058 mag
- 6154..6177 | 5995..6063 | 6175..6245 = 0.052 mag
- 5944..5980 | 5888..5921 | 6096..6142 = -0.093 mag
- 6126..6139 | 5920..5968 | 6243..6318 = 0.033 mag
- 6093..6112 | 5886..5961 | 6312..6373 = 0.009 mag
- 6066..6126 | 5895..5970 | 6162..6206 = 0.022 mag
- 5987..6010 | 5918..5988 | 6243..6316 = 0.016 mag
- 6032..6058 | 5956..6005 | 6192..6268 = -0.037 mag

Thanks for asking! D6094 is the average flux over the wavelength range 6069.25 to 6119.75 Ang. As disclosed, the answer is 12.4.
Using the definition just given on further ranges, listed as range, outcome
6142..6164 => 12.2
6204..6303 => 12.7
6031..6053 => 13.5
